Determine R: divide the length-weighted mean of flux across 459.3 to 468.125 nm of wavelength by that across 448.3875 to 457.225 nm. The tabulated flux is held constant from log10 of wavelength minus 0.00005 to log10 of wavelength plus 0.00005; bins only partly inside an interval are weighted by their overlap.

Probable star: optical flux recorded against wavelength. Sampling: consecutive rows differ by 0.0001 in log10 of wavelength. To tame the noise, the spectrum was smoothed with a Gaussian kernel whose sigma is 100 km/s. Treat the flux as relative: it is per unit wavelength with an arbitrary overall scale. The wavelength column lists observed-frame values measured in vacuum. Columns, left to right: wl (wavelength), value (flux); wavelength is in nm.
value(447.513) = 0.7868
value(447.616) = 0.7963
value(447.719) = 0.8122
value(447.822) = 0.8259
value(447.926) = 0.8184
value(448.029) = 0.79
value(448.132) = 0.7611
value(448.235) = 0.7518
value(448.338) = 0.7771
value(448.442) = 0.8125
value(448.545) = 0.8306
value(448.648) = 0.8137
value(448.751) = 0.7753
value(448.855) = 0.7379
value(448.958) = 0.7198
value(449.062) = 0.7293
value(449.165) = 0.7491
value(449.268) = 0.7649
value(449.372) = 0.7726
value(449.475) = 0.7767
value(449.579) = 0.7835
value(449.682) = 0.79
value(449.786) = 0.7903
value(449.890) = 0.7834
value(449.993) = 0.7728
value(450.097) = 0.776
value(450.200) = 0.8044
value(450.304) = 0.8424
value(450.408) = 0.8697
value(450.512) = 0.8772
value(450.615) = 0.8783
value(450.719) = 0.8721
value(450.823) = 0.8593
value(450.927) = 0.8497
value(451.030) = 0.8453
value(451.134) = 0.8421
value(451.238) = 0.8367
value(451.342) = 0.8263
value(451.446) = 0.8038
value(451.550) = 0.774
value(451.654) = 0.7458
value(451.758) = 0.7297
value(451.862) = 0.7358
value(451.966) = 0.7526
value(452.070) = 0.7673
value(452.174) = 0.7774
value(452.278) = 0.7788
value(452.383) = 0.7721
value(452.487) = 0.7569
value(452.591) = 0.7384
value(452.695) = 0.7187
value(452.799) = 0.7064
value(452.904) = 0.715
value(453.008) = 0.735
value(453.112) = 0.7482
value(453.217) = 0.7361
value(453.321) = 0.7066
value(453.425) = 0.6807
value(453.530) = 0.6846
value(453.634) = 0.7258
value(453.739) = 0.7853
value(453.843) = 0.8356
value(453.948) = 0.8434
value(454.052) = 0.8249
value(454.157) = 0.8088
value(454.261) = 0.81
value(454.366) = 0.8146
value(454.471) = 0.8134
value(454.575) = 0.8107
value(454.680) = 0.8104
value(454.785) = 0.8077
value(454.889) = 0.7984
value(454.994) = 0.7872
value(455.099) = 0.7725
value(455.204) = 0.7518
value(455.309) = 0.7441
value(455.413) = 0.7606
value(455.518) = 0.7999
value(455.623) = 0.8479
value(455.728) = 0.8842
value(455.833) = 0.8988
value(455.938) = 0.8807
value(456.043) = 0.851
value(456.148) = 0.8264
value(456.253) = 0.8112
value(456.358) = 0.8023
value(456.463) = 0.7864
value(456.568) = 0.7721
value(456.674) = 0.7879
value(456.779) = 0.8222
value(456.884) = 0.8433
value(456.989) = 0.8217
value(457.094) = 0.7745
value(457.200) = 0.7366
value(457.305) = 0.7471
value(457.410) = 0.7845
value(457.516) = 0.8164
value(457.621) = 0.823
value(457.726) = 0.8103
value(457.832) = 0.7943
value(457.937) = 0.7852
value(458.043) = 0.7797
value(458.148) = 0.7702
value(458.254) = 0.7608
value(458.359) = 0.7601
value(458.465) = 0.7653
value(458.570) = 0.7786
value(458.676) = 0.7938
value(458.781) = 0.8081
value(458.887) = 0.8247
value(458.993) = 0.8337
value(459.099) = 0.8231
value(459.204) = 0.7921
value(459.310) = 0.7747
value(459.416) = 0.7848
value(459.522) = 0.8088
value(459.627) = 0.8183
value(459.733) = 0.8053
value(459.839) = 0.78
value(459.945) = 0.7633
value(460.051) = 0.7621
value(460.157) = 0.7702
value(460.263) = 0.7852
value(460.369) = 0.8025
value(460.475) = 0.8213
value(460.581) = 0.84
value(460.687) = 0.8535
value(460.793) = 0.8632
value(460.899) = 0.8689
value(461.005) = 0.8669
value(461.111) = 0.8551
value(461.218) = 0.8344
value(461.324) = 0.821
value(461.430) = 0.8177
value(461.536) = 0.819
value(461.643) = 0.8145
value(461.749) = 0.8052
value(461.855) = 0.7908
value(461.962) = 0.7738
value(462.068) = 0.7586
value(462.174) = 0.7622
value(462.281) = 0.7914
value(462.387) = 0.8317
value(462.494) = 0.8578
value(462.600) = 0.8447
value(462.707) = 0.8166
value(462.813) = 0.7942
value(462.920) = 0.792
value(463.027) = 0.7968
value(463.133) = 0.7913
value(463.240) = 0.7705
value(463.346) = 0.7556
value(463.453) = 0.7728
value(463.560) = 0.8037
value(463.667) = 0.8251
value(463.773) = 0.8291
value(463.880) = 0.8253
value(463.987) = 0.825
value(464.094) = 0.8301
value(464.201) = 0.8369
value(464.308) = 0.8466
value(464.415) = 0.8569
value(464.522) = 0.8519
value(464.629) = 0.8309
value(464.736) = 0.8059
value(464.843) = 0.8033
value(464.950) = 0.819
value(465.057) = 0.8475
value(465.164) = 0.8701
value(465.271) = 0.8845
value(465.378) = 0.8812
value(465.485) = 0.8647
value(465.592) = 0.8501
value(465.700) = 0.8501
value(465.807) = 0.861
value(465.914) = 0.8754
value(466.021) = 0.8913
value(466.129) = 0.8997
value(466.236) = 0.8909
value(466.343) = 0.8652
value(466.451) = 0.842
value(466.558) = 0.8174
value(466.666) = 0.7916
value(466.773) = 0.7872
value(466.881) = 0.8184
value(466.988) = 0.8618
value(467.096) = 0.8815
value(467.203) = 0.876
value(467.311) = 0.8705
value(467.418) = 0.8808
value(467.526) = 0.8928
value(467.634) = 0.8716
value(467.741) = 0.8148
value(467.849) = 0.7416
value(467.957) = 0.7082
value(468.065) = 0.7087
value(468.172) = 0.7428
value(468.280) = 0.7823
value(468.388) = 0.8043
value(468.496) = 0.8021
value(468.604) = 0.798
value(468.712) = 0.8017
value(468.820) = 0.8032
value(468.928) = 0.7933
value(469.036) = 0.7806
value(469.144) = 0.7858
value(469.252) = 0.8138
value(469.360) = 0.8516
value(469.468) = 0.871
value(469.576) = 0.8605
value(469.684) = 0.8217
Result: 1.04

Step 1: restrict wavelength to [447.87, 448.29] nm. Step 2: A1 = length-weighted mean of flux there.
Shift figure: 0.78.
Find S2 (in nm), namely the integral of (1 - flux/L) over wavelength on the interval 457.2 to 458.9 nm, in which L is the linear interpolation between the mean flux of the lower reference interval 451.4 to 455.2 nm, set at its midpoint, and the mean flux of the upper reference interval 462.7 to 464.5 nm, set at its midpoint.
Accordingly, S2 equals 0.00 nm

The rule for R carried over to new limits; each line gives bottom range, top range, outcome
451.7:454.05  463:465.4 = 1.10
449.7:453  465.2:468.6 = 1.05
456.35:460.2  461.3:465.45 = 1.03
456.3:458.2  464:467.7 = 1.08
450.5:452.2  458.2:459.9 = 0.98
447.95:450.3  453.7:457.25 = 1.04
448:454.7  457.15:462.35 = 1.02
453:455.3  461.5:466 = 1.06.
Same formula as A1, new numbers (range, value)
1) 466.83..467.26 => 0.86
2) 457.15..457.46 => 0.757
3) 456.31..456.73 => 0.786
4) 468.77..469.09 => 0.792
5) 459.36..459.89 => 0.8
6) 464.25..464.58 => 0.851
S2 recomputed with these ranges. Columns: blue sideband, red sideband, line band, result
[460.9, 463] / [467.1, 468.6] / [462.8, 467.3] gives -0.13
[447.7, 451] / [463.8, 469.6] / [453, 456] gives 0.07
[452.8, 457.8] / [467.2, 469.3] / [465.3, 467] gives -0.11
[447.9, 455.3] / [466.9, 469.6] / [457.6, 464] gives -0.02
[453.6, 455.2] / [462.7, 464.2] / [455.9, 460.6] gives 0.03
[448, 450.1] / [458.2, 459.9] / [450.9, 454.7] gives 0.04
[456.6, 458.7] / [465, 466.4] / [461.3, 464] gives 0.12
